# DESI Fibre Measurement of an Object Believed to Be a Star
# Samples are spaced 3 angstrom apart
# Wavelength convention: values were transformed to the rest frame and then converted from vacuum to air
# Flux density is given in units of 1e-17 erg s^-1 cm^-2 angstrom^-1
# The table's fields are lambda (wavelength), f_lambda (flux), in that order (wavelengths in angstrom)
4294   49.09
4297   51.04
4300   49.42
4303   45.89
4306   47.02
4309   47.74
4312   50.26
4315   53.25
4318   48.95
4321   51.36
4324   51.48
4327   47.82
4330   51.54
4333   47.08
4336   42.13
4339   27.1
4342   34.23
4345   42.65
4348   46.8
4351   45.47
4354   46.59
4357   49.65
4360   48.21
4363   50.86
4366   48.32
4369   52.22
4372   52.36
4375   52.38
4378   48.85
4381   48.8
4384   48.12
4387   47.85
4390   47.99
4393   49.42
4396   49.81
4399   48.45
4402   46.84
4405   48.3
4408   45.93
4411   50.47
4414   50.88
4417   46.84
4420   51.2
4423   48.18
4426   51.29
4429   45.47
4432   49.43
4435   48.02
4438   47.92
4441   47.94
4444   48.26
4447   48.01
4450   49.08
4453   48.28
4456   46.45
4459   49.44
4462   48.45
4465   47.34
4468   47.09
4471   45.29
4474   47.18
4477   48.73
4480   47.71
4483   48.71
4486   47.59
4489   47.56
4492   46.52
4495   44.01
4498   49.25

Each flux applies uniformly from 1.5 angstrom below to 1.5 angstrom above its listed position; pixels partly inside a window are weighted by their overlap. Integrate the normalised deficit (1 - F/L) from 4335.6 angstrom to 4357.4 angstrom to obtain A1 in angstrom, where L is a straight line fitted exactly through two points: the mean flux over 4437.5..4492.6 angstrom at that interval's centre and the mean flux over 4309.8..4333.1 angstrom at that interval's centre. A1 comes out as 3.7 angstrom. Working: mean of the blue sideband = 50.3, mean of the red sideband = 47.8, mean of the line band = 41.4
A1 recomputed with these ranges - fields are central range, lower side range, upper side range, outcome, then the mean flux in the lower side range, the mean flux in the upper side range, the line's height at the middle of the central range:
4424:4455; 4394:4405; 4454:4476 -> -0.4 angstrom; 48.4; 47.4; 47.8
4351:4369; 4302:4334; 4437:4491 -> 0.1 angstrom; 49.4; 47.8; 48.9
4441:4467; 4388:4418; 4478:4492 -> 0.0 angstrom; 48.5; 47.8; 48.1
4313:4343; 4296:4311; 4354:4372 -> 1.9 angstrom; 48.2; 49.8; 48.9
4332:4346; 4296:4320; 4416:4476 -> 3.1 angstrom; 49.2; 48.1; 48.9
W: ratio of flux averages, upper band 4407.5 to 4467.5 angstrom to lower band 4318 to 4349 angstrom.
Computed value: 1.09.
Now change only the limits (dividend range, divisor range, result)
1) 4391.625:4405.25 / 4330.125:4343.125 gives 1.24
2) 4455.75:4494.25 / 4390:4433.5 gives 0.98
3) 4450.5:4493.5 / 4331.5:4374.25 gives 1.05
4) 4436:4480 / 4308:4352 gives 1.04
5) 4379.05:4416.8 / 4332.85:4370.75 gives 1.09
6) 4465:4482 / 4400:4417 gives 0.98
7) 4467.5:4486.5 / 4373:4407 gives 0.97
